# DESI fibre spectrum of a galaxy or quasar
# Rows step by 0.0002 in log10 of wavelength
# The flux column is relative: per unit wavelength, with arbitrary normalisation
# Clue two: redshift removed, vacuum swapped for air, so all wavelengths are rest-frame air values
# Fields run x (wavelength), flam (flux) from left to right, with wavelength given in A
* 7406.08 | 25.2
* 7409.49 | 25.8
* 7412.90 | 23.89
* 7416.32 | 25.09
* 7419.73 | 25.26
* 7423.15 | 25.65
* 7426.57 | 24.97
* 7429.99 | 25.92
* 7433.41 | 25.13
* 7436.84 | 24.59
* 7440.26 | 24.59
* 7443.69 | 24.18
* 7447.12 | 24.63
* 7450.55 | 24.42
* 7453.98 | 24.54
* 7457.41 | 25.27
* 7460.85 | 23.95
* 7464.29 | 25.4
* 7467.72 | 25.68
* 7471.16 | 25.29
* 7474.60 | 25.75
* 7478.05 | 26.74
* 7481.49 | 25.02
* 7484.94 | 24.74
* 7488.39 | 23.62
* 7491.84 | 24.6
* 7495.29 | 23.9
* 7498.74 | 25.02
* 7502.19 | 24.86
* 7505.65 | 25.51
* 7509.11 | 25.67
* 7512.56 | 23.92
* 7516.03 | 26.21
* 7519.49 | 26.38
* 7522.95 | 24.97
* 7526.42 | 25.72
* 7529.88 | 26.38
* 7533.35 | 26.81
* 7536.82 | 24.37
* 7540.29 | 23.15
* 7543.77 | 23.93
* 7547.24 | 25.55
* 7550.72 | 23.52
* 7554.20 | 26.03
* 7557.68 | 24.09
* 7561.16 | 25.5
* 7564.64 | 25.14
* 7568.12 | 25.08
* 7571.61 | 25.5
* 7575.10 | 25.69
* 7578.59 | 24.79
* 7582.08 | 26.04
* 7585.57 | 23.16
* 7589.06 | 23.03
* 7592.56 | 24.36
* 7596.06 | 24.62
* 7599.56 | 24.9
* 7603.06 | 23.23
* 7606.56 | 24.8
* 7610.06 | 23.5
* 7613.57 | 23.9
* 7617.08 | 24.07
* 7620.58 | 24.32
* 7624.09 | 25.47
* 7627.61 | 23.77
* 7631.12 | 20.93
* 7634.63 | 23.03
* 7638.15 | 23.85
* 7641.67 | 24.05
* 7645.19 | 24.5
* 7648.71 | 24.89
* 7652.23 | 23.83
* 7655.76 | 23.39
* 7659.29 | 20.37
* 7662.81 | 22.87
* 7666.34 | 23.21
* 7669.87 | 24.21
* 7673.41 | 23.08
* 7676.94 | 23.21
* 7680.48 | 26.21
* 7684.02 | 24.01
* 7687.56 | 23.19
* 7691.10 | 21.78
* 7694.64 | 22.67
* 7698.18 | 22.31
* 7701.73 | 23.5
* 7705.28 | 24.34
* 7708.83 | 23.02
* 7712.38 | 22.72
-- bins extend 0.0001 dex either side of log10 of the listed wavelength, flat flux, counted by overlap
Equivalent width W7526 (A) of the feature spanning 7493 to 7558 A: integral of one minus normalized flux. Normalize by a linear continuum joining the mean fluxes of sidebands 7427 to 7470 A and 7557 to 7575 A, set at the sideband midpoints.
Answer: 0.0 A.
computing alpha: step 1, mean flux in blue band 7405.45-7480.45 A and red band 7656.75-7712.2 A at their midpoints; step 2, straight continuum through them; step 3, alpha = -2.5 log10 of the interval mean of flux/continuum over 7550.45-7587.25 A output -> -0.04 mag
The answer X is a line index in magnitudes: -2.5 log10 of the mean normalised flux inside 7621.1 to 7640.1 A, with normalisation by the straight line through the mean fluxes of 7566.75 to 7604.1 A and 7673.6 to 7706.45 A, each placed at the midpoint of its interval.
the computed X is 0.03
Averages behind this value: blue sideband 24.6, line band 23.5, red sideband 23.4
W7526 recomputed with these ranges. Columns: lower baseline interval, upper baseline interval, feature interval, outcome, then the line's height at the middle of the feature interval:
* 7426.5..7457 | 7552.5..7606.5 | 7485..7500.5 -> 0.27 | 24.8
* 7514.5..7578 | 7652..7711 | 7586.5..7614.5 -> 0.45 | 24.4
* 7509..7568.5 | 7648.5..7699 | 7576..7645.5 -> 0.29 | 24.1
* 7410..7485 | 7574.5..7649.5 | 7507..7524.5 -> -0.55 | 24.7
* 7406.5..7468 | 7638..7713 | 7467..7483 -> -0.66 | 24.7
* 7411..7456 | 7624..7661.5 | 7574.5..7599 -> -0.75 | 23.8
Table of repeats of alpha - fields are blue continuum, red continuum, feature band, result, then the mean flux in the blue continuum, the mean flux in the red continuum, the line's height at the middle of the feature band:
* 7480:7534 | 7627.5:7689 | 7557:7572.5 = -0.03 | 25.2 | 23.5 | 24.5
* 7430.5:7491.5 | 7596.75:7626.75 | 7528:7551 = -0.01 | 24.9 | 24.3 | 24.6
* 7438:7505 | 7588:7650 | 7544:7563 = -0.02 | 24.9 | 24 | 24.4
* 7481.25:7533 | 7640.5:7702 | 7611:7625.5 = -0.02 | 25.2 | 23.4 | 24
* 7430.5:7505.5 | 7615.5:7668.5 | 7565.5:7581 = -0.05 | 24.9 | 23.5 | 24.1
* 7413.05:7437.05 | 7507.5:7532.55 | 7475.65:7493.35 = 0.02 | 25.2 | 25.7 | 25.5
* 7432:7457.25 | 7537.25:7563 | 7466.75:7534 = -0.03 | 24.6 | 24.5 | 24.6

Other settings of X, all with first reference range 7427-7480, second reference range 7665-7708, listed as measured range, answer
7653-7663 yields 0.07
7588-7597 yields 0.00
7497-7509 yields -0.02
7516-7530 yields -0.05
